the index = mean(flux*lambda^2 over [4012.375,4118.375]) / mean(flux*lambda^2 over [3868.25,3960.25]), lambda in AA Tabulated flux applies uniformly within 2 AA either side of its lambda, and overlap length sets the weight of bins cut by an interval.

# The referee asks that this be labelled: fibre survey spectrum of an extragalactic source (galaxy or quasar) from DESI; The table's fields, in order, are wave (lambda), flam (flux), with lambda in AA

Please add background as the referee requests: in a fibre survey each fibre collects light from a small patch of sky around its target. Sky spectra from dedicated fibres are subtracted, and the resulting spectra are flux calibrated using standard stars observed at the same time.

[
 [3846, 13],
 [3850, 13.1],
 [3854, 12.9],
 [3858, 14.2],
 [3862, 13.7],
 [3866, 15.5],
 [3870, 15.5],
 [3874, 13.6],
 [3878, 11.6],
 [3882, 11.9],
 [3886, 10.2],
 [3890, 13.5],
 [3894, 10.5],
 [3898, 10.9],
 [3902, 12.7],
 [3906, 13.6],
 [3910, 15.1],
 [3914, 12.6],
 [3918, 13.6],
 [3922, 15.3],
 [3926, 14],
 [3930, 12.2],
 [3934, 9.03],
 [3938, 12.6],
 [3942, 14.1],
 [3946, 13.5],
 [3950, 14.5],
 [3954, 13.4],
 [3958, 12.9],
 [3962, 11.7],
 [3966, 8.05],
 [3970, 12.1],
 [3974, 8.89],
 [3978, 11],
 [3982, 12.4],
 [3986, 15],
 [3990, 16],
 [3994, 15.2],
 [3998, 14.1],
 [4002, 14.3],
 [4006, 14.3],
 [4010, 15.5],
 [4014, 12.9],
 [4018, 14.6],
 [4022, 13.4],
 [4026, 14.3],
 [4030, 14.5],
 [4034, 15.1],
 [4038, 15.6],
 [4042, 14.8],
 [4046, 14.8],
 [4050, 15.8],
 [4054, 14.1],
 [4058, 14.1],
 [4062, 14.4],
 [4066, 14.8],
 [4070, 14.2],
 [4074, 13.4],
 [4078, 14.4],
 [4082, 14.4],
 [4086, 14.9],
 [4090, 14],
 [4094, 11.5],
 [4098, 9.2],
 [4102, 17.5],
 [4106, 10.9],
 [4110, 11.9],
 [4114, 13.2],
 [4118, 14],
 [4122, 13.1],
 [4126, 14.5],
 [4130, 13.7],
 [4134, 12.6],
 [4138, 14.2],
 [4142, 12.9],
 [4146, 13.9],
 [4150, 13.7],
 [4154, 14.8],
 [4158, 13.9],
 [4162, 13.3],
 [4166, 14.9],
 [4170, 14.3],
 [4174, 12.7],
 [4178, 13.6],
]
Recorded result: 1.2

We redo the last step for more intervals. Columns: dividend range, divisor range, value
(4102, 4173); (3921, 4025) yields 1.13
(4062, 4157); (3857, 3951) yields 1.15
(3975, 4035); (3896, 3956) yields 1.11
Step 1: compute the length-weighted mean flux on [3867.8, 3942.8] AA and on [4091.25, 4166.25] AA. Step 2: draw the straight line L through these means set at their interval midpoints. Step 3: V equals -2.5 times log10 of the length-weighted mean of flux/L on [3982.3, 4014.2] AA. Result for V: -0.13 mag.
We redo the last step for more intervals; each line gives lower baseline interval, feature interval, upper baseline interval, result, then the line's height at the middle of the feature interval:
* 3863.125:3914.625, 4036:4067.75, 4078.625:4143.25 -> -0.12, 13.2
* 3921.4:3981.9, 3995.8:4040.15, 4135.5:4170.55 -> -0.13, 12.7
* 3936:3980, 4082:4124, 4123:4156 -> 0.03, 13.4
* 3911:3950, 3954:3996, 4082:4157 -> 0.07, 13.2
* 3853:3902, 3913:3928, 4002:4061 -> -0.05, 13.3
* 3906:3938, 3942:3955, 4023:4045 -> -0.03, 13.5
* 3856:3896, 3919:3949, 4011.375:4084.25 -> 0.04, 13.5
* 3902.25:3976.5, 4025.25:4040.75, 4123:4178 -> -0.14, 13.1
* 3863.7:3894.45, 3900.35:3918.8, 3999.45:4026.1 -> -0.03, 13.2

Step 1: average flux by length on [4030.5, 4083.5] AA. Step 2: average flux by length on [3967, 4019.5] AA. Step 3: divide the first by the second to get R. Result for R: 1.1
